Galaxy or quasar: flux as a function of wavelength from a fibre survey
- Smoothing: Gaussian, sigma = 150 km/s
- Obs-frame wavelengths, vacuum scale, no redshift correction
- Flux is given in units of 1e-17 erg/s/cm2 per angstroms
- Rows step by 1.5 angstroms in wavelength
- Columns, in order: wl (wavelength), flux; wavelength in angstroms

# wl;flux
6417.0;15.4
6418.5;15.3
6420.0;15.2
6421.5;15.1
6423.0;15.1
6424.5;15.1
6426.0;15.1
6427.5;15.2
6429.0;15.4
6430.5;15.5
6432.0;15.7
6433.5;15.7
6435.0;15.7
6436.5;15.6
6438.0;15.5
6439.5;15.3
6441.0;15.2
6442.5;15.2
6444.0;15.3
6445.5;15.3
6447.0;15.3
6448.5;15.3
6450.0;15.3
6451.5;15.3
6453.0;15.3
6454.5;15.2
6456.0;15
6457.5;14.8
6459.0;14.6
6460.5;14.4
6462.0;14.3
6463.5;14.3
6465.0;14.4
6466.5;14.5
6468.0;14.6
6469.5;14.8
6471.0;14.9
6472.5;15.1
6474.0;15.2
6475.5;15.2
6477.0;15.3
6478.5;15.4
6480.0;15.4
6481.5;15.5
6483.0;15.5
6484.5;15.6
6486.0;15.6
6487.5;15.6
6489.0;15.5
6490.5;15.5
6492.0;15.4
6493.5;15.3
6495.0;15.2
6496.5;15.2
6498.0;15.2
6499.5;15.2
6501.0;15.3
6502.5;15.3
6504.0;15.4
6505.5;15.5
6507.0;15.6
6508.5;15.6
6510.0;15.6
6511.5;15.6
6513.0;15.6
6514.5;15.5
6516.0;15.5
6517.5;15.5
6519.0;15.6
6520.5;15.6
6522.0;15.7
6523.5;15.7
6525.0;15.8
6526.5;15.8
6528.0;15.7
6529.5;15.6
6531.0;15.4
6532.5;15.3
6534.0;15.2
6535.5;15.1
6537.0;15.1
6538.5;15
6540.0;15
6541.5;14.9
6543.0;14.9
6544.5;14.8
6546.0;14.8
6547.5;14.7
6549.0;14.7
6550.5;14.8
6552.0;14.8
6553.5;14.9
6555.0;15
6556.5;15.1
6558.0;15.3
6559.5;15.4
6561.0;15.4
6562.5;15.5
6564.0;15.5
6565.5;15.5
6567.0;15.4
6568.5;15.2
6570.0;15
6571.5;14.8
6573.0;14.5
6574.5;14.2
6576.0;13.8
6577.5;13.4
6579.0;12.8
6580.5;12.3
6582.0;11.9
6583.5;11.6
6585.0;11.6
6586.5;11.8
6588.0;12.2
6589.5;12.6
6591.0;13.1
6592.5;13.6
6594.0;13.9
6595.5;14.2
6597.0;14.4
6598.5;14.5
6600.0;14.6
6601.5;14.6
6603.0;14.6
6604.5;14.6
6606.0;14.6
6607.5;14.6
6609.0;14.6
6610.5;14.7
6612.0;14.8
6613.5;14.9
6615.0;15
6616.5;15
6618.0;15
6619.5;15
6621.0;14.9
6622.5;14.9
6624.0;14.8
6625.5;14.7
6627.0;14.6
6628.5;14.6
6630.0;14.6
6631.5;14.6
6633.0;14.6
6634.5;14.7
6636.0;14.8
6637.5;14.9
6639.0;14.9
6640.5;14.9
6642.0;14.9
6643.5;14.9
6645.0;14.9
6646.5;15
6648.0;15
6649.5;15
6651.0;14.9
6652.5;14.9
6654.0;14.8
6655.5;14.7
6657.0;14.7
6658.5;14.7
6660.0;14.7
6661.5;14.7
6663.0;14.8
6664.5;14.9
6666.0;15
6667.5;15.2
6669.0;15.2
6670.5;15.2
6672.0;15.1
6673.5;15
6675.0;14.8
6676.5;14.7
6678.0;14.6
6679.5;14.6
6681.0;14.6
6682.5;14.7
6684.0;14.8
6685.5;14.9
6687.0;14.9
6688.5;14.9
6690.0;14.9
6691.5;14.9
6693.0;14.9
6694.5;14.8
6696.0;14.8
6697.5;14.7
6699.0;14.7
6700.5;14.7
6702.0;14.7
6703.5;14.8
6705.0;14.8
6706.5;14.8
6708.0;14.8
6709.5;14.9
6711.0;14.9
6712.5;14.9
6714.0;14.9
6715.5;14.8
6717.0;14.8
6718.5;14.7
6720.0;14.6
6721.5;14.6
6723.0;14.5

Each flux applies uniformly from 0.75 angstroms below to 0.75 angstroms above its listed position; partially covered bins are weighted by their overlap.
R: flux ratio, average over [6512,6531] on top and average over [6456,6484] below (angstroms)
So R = 1.0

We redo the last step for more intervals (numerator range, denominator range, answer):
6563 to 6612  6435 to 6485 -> 0.92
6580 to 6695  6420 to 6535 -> 0.95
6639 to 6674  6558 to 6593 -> 1.08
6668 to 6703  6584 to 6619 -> 1.06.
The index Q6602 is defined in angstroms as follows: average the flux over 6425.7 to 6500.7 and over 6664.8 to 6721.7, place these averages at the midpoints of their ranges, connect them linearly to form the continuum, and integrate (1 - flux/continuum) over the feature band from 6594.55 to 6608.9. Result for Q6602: 0.4 angstroms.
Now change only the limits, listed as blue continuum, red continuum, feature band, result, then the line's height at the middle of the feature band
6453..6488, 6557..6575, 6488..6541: -1.2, 15.1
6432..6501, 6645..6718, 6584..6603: 1.9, 15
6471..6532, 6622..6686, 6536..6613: 4.3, 15.2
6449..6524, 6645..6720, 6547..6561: 0.1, 15.1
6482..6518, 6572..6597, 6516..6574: -4.3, 14.2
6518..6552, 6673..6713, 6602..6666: 0.7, 15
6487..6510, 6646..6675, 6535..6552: 0.4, 15.3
